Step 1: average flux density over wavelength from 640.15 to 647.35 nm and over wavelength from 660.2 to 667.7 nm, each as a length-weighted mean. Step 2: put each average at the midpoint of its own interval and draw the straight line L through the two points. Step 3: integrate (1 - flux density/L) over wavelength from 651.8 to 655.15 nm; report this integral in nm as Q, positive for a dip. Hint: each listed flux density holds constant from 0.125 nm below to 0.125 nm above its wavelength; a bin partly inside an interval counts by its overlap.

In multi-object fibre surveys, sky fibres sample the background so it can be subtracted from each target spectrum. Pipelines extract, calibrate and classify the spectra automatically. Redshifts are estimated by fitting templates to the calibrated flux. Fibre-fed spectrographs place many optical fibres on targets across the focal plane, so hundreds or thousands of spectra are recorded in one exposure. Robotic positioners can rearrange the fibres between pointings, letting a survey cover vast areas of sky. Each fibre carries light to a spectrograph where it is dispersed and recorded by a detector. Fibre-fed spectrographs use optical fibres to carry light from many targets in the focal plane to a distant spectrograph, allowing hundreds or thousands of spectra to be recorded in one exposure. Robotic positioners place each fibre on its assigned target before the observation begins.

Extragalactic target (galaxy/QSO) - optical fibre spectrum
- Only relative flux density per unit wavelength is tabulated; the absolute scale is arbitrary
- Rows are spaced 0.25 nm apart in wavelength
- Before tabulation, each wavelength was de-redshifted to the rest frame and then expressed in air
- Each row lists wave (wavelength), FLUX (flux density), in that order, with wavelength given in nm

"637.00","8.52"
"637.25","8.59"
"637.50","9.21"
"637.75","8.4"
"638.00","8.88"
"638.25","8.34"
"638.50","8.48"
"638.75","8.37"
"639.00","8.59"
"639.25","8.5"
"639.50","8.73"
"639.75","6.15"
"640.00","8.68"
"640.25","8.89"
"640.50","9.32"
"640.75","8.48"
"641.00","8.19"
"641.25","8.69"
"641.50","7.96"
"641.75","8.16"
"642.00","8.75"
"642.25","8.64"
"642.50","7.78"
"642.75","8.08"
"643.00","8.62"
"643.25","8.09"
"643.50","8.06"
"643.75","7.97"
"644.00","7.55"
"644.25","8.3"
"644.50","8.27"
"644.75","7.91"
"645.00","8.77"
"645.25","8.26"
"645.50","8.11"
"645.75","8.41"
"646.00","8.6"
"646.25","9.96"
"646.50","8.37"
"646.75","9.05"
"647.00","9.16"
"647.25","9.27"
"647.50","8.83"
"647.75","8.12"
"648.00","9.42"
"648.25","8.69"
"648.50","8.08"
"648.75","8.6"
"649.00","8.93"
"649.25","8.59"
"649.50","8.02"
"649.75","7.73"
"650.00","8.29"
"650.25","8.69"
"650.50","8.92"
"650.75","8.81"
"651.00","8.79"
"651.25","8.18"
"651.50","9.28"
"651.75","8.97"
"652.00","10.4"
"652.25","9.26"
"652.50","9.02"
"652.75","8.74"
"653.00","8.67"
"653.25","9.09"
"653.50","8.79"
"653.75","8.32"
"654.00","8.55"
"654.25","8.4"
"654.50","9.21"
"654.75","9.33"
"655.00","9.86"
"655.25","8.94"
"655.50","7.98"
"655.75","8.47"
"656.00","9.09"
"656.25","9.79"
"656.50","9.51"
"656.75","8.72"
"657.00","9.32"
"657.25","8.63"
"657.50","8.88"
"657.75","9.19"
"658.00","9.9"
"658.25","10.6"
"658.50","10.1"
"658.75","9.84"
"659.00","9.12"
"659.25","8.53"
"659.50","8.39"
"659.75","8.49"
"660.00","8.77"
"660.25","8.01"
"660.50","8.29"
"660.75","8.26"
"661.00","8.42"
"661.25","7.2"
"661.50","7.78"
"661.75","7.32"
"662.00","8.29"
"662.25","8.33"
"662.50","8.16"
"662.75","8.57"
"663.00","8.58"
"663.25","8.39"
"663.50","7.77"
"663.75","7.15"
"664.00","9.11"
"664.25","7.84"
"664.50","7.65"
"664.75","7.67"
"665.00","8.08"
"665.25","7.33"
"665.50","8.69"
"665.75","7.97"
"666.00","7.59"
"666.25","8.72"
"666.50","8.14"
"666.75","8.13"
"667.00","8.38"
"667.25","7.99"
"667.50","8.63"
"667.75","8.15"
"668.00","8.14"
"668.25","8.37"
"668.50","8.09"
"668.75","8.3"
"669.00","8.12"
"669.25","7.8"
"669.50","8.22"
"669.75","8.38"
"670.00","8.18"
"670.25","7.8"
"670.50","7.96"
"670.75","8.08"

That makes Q -0.309 nm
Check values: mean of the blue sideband 8.47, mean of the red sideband 8.08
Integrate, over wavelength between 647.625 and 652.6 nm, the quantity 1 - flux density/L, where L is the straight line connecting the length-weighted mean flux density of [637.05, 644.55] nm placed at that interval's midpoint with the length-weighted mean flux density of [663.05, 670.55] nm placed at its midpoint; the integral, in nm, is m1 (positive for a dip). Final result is -0.285 nm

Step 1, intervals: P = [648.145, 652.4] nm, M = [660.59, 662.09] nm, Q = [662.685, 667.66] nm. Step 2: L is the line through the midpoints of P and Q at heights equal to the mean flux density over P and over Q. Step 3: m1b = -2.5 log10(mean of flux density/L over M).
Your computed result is 0.05 mag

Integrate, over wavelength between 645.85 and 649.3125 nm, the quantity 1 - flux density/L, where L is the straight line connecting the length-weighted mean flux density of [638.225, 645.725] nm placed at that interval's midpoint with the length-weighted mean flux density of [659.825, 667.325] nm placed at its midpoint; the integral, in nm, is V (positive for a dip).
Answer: -0.251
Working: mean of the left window 8.29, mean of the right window 8.09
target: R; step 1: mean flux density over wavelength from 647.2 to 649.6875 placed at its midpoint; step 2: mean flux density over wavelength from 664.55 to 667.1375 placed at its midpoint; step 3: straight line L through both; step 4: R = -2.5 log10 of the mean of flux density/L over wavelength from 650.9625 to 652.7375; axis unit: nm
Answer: -0.08 mag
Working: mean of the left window 8.61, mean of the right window 8.06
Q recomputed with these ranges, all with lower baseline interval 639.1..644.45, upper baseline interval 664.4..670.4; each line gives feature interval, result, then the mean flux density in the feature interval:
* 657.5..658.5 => -0.20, 9.79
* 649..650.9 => -0.06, 8.47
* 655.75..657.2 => -0.18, 9.18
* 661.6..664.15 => -0.01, 8.16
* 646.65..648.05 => -0.12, 8.95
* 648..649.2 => -0.06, 8.66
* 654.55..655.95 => -0.13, 8.94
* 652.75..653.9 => -0.07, 8.72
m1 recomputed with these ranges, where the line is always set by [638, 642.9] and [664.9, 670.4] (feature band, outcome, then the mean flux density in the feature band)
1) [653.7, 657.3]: -0.312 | 8.96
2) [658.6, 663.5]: -0.089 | 8.35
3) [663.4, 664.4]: 0.026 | 7.96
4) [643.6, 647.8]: -0.101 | 8.53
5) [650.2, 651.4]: -0.059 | 8.69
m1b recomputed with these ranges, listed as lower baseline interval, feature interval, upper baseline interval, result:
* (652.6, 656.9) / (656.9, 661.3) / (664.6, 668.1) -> -0.04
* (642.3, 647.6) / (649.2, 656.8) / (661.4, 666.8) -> -0.07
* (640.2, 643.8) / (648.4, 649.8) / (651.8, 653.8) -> 0.06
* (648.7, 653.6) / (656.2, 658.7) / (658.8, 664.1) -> -0.12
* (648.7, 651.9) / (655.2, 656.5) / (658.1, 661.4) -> -0.03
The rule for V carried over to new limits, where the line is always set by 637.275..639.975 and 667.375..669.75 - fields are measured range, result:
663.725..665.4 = 0.07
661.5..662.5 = 0.03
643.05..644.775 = 0.06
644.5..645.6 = 0.01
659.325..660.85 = -0.02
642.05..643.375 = 0.01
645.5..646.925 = -0.08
